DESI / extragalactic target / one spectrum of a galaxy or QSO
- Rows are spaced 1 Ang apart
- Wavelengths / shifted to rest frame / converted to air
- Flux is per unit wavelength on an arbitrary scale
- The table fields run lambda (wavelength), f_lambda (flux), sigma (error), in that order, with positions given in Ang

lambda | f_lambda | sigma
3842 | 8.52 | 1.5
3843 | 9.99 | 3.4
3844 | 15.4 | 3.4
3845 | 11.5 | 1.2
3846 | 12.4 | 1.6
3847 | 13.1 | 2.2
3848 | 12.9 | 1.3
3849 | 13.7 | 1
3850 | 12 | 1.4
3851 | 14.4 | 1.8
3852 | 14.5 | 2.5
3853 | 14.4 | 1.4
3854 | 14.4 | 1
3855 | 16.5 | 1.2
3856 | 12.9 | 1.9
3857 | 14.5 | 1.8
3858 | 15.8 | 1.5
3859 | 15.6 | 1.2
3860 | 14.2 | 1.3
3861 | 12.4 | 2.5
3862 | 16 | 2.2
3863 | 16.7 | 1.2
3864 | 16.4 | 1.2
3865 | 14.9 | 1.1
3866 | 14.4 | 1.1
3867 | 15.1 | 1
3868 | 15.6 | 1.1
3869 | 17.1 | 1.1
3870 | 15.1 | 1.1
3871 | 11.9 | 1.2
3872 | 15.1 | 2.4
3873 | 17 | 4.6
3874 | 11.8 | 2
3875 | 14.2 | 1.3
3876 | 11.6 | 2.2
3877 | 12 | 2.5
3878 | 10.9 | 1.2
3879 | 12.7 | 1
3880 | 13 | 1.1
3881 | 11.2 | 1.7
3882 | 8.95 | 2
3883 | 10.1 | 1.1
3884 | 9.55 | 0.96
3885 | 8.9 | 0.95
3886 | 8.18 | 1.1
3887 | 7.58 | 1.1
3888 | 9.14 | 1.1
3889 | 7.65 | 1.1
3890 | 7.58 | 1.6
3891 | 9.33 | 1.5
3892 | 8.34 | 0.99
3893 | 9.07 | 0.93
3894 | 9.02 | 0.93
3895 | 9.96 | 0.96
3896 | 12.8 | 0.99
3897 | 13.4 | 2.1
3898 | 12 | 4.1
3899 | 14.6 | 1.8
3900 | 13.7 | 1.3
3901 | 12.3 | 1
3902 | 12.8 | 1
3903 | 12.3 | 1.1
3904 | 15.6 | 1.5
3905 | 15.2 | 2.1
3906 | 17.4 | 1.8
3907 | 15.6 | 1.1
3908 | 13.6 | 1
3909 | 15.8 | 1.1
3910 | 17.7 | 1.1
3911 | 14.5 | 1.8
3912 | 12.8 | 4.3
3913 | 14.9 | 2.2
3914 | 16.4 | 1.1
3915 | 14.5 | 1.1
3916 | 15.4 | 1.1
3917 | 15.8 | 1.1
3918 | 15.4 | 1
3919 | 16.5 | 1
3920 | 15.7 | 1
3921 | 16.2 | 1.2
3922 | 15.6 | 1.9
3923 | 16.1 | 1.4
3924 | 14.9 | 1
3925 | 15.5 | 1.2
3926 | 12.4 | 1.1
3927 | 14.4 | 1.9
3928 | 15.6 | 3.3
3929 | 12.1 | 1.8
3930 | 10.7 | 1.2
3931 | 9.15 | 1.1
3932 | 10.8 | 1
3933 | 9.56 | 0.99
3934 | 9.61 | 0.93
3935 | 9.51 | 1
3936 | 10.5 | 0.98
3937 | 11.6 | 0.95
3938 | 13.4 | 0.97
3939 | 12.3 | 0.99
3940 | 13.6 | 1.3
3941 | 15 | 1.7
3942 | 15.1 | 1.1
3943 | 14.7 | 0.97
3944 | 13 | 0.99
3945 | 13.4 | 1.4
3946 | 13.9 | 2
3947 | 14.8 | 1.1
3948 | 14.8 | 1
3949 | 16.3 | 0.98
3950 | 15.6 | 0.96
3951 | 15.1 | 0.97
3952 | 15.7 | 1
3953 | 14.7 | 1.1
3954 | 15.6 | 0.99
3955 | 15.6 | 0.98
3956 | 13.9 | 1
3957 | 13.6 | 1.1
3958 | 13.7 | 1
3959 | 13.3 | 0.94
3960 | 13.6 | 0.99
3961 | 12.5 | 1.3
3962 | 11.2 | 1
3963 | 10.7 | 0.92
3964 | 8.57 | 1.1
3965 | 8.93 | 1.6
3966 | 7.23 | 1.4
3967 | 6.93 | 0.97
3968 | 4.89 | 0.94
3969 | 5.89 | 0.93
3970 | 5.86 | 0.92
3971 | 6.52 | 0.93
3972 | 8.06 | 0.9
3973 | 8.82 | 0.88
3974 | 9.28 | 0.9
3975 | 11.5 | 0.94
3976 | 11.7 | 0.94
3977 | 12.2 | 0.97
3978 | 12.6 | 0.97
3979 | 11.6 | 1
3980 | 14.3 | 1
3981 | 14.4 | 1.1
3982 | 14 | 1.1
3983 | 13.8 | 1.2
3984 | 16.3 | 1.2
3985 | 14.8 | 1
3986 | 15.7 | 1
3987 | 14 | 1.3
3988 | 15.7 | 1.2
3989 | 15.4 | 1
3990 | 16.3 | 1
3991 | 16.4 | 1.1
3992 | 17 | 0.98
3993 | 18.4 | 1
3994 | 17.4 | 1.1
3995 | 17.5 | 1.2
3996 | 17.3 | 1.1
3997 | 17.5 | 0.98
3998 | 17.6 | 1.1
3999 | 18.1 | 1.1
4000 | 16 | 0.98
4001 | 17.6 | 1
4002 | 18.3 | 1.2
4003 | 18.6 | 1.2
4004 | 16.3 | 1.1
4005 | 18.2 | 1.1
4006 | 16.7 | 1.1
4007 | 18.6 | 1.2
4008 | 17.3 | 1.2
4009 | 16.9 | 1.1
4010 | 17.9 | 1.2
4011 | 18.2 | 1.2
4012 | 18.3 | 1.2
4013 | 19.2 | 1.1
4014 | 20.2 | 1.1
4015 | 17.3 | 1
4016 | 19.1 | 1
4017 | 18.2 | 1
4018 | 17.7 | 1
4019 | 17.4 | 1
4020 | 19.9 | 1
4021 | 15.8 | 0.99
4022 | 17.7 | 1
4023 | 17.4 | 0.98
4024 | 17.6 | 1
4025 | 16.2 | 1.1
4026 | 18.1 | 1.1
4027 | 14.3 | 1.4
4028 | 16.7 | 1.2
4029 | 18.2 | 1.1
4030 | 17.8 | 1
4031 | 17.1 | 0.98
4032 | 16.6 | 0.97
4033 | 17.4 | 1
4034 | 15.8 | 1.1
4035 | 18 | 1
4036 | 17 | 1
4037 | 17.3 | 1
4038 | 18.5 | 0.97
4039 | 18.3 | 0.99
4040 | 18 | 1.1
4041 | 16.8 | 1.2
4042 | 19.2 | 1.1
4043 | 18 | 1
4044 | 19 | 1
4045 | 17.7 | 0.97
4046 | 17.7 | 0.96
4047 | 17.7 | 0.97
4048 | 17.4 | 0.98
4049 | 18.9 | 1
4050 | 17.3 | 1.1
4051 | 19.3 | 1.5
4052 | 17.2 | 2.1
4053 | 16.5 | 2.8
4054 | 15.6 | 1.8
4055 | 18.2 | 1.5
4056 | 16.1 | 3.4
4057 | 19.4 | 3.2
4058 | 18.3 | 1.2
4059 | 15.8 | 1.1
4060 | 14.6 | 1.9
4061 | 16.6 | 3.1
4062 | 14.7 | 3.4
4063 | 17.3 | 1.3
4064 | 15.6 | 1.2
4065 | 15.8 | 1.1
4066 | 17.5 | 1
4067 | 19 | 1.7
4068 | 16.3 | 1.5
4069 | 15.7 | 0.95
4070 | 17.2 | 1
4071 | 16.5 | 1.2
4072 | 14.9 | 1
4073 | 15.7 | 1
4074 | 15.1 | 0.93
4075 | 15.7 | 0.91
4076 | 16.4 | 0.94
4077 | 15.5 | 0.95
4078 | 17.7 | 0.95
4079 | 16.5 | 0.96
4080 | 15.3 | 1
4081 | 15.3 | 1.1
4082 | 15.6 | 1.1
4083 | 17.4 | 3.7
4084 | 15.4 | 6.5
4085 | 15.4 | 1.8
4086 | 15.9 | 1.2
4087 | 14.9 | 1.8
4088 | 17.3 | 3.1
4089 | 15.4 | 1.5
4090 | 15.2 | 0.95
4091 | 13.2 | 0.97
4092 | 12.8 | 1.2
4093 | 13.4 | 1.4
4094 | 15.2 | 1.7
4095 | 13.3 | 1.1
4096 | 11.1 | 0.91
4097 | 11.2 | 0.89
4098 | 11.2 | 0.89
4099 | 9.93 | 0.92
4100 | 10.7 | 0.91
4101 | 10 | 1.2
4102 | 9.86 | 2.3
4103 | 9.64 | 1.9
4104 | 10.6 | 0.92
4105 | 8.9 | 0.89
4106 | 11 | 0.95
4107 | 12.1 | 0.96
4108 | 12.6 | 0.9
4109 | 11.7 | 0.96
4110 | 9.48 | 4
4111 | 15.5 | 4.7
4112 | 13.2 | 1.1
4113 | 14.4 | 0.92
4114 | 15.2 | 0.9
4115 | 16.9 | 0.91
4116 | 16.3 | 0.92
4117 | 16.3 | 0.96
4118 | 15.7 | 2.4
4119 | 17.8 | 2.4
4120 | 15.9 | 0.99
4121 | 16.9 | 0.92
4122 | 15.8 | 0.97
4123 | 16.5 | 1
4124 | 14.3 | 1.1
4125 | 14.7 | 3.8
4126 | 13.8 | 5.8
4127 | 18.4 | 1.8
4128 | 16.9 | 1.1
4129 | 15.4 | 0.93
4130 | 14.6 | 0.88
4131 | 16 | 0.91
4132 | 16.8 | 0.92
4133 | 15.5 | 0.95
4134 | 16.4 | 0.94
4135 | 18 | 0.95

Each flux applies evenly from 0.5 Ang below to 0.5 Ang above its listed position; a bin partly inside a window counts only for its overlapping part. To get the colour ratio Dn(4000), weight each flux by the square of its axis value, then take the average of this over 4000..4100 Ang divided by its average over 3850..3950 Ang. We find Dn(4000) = 1.35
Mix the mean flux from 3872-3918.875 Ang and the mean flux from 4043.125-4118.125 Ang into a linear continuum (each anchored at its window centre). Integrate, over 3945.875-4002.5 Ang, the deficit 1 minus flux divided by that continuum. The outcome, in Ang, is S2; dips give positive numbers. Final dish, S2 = 0.6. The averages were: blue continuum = 12.5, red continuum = 15.1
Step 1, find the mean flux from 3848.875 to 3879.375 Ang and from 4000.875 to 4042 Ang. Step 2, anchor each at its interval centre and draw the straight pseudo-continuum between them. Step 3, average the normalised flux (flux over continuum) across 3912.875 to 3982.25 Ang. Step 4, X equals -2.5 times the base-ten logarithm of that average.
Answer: 0.26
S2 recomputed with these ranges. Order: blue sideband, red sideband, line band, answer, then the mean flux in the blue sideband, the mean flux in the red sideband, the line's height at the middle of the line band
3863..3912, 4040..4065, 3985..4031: -3.83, 12.6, 17.3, 16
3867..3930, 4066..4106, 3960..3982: 5.95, 13.1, 14.3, 13.5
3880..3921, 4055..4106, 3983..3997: -2.67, 12.6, 14.8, 13.7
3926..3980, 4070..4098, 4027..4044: -4.41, 11.9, 15.1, 13.9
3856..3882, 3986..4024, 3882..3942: 9.83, 14.1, 17.5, 15.2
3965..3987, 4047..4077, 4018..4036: -3.64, 10.8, 16.7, 14.3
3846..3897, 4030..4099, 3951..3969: 3.19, 12.6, 16.3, 14.3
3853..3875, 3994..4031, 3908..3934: 2.78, 14.9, 17.6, 16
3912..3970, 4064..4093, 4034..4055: -3.60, 13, 15.8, 15.1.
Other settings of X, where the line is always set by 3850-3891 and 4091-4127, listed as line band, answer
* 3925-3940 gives 0.11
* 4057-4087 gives -0.22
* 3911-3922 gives -0.18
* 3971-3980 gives 0.22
